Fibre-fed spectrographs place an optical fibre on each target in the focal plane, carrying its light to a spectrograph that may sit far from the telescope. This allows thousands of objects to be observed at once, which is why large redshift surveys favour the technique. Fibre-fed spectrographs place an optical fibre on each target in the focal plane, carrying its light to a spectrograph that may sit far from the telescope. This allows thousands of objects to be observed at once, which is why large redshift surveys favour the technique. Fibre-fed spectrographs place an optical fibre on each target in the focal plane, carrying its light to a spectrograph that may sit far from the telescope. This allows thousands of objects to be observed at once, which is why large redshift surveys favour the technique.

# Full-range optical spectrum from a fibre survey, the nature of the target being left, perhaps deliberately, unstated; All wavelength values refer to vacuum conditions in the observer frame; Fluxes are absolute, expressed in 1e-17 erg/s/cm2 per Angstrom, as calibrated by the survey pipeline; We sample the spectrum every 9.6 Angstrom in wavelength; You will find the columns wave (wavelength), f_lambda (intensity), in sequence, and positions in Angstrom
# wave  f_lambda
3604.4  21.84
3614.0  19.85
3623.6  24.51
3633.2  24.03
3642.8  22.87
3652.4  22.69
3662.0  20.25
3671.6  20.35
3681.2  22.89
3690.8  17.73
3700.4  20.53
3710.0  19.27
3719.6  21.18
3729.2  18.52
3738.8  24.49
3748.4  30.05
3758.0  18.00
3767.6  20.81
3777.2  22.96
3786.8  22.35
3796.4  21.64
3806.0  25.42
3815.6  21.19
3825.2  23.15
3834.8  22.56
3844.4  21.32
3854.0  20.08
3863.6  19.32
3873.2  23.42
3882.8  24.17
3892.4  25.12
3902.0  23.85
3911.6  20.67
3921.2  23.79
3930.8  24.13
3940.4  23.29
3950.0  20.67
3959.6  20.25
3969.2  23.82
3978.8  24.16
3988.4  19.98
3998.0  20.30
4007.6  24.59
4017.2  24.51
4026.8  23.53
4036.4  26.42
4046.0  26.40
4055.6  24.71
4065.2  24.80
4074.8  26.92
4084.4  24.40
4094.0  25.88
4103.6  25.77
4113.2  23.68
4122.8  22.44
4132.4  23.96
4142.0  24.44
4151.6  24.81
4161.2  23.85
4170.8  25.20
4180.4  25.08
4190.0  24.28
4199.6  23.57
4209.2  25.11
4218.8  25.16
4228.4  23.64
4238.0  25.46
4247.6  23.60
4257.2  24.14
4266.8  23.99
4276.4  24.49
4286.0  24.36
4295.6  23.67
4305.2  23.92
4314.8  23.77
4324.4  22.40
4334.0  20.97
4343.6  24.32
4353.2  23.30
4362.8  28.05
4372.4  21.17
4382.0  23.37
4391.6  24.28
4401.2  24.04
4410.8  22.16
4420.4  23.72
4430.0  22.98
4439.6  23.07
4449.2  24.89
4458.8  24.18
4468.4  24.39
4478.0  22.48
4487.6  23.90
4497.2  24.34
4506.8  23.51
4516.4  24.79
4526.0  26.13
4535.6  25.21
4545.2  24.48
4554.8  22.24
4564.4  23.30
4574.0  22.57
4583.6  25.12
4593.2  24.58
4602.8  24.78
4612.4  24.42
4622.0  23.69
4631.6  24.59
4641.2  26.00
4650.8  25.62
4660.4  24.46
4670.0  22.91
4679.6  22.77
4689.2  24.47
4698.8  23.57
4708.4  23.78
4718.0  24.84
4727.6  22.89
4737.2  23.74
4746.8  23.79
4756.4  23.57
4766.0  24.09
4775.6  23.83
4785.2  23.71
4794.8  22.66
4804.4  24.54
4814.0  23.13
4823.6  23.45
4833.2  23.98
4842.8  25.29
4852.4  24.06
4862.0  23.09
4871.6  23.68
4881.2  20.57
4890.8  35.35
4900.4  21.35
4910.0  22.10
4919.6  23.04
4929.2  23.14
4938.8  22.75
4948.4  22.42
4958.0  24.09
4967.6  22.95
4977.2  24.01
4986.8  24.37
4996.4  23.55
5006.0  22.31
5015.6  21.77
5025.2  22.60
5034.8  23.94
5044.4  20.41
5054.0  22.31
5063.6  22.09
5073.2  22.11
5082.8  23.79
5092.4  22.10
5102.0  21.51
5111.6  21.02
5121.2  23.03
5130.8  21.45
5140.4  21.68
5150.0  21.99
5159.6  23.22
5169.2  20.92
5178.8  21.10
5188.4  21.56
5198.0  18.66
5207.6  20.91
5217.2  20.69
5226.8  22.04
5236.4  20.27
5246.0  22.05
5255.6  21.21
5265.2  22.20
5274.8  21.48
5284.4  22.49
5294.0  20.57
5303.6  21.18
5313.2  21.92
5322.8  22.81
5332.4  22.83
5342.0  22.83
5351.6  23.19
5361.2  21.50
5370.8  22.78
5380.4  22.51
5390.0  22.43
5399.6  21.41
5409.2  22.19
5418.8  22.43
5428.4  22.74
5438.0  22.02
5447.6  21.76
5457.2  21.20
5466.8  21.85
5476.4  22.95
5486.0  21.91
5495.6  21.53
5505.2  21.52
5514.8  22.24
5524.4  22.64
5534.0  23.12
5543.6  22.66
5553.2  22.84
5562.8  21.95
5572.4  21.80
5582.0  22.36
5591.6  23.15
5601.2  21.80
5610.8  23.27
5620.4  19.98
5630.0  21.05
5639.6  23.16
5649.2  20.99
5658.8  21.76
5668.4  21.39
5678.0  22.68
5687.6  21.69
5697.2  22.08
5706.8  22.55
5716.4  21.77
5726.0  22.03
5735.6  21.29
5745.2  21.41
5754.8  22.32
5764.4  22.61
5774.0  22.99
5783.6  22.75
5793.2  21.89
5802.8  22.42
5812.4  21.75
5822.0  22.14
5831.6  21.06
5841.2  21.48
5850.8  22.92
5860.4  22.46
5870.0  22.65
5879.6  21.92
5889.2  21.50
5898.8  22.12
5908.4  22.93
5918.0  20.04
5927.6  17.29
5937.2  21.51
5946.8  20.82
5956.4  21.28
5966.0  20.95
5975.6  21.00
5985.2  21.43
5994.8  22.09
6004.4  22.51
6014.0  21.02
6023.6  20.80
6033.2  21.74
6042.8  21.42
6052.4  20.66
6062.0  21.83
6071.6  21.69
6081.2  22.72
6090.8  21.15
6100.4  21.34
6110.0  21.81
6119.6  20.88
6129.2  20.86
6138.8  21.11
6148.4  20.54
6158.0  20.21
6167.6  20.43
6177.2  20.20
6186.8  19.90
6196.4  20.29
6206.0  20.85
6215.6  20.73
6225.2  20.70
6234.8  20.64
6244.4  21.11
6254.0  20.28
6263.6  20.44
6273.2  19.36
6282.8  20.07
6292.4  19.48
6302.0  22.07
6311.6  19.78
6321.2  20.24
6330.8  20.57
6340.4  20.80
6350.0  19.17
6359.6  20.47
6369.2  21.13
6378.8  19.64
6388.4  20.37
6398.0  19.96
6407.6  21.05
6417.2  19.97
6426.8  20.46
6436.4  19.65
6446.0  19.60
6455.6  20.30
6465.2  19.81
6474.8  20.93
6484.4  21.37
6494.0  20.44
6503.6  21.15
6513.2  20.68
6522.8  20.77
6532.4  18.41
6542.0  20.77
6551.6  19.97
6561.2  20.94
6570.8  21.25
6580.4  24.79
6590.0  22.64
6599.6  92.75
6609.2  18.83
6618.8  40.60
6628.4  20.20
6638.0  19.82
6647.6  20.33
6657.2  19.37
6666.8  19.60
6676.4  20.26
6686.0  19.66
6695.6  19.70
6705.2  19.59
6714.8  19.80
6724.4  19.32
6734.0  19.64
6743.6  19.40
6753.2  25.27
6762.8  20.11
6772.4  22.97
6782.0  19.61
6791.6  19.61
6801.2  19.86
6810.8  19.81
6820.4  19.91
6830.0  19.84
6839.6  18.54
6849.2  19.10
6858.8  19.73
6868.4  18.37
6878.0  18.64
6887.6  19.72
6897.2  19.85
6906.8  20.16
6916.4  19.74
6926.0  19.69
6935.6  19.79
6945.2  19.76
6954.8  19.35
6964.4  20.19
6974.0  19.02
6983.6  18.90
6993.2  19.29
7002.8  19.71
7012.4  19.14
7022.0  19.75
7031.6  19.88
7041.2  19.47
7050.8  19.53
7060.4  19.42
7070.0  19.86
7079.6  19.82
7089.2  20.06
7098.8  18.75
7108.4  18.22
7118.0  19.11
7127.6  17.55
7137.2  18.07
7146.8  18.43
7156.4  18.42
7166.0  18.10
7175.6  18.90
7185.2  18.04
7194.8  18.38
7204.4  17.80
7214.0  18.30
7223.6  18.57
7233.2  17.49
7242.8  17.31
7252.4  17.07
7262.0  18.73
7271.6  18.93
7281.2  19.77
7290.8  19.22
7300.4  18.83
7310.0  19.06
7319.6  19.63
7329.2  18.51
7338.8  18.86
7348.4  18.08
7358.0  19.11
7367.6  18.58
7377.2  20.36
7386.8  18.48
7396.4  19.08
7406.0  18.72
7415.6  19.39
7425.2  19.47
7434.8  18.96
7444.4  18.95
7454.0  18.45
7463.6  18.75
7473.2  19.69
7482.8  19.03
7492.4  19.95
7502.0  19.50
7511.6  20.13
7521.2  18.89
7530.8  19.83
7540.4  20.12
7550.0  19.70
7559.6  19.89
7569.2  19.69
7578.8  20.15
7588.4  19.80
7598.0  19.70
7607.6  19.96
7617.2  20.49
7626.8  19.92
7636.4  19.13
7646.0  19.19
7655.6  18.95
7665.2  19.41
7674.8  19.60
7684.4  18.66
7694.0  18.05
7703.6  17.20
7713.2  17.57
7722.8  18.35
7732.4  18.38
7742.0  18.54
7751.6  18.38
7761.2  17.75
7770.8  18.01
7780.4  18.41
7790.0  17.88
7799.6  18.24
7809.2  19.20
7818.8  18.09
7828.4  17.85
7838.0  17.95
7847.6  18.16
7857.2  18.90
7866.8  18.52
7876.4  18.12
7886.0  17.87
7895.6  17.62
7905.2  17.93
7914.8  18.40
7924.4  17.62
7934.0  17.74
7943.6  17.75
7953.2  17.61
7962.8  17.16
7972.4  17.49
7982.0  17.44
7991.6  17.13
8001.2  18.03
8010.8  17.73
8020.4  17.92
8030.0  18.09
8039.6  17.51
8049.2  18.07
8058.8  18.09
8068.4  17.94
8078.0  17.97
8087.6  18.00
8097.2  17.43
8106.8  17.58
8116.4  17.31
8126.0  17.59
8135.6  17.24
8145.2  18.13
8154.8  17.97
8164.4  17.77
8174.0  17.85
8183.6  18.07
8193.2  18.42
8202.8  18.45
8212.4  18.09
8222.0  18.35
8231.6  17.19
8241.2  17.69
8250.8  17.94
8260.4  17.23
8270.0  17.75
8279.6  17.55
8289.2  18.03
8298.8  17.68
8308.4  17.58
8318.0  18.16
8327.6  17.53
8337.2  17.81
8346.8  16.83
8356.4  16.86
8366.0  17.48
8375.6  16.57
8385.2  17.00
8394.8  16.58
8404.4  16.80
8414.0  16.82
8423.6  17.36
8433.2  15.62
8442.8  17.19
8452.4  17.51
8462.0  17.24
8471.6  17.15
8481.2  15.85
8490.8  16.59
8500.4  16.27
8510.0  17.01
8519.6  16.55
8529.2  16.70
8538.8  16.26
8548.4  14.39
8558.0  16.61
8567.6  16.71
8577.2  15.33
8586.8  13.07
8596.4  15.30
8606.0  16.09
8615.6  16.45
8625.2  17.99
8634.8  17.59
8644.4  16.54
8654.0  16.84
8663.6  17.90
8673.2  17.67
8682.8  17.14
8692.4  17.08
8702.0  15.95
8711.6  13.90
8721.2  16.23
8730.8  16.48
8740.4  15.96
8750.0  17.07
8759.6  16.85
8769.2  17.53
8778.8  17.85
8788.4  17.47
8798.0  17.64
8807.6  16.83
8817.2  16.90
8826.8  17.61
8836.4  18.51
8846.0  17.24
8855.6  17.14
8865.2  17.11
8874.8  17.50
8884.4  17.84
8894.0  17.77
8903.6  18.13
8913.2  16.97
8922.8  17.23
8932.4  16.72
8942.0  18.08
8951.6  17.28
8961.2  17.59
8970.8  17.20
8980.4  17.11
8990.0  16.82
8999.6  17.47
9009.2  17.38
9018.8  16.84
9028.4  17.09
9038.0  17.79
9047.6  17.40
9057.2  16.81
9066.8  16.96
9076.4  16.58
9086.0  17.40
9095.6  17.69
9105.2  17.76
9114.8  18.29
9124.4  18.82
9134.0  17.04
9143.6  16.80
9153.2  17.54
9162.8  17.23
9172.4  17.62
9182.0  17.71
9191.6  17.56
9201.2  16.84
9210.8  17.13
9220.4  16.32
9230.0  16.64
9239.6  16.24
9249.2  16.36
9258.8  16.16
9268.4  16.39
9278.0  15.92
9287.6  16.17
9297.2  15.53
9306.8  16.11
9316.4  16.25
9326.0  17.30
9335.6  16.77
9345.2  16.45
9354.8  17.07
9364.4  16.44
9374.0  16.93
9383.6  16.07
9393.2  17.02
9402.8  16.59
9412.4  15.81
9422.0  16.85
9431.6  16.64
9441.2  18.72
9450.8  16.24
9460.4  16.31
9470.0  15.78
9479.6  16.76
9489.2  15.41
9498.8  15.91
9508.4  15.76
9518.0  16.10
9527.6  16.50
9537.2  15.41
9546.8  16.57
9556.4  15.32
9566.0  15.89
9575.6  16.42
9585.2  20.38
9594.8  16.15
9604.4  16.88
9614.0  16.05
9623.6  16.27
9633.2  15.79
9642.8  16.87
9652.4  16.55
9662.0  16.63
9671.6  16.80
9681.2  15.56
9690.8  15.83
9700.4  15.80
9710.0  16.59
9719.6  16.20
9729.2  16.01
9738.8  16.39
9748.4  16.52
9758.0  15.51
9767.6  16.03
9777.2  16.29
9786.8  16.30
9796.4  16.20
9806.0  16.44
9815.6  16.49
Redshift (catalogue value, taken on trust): 0.01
